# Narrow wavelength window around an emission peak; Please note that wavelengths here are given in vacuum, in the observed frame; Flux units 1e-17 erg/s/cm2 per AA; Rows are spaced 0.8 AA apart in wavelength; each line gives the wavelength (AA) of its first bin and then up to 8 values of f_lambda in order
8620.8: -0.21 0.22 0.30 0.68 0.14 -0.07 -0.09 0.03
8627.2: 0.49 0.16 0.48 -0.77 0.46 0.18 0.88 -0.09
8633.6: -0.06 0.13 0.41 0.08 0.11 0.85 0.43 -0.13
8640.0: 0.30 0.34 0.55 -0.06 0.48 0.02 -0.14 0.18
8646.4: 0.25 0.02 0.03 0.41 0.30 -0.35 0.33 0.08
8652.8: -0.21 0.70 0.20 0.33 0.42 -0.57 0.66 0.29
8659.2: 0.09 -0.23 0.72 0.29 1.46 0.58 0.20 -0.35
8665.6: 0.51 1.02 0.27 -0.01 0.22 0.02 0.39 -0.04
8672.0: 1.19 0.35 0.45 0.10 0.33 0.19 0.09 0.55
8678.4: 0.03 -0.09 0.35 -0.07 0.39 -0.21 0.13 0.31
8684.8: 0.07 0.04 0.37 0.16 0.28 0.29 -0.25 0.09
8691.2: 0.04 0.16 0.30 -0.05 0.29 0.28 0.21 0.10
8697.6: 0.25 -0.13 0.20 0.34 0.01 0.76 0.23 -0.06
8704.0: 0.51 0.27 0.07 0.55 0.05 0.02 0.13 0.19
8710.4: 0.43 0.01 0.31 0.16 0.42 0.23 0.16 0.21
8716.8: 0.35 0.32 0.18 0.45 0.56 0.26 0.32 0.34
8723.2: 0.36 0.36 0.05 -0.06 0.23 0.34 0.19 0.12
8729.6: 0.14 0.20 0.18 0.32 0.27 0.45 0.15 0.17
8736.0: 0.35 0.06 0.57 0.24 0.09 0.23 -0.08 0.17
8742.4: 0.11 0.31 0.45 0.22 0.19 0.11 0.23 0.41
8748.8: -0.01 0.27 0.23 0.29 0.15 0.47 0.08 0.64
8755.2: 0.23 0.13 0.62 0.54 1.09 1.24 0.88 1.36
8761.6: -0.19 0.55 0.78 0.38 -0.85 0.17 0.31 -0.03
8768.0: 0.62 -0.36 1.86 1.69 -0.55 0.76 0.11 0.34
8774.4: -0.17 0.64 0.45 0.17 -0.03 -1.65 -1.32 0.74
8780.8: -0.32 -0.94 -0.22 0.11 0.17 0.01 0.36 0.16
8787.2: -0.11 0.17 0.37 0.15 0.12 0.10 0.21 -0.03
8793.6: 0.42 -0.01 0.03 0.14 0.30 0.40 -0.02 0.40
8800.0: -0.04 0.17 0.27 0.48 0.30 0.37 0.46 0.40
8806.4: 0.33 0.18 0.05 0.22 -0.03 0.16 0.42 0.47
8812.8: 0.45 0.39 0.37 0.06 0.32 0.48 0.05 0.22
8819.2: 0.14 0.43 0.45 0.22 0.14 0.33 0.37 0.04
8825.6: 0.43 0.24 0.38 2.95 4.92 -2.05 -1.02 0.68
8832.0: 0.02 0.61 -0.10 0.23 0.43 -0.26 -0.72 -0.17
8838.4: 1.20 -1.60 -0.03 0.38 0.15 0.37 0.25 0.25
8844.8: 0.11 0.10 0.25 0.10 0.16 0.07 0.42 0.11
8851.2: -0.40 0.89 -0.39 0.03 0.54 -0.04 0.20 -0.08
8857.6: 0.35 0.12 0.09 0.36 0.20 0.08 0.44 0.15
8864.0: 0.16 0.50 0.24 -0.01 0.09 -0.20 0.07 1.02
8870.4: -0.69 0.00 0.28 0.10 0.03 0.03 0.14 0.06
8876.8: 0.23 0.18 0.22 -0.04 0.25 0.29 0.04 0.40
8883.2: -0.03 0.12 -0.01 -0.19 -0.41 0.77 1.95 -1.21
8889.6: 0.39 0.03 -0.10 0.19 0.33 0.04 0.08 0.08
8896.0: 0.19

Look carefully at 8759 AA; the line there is H-gamma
